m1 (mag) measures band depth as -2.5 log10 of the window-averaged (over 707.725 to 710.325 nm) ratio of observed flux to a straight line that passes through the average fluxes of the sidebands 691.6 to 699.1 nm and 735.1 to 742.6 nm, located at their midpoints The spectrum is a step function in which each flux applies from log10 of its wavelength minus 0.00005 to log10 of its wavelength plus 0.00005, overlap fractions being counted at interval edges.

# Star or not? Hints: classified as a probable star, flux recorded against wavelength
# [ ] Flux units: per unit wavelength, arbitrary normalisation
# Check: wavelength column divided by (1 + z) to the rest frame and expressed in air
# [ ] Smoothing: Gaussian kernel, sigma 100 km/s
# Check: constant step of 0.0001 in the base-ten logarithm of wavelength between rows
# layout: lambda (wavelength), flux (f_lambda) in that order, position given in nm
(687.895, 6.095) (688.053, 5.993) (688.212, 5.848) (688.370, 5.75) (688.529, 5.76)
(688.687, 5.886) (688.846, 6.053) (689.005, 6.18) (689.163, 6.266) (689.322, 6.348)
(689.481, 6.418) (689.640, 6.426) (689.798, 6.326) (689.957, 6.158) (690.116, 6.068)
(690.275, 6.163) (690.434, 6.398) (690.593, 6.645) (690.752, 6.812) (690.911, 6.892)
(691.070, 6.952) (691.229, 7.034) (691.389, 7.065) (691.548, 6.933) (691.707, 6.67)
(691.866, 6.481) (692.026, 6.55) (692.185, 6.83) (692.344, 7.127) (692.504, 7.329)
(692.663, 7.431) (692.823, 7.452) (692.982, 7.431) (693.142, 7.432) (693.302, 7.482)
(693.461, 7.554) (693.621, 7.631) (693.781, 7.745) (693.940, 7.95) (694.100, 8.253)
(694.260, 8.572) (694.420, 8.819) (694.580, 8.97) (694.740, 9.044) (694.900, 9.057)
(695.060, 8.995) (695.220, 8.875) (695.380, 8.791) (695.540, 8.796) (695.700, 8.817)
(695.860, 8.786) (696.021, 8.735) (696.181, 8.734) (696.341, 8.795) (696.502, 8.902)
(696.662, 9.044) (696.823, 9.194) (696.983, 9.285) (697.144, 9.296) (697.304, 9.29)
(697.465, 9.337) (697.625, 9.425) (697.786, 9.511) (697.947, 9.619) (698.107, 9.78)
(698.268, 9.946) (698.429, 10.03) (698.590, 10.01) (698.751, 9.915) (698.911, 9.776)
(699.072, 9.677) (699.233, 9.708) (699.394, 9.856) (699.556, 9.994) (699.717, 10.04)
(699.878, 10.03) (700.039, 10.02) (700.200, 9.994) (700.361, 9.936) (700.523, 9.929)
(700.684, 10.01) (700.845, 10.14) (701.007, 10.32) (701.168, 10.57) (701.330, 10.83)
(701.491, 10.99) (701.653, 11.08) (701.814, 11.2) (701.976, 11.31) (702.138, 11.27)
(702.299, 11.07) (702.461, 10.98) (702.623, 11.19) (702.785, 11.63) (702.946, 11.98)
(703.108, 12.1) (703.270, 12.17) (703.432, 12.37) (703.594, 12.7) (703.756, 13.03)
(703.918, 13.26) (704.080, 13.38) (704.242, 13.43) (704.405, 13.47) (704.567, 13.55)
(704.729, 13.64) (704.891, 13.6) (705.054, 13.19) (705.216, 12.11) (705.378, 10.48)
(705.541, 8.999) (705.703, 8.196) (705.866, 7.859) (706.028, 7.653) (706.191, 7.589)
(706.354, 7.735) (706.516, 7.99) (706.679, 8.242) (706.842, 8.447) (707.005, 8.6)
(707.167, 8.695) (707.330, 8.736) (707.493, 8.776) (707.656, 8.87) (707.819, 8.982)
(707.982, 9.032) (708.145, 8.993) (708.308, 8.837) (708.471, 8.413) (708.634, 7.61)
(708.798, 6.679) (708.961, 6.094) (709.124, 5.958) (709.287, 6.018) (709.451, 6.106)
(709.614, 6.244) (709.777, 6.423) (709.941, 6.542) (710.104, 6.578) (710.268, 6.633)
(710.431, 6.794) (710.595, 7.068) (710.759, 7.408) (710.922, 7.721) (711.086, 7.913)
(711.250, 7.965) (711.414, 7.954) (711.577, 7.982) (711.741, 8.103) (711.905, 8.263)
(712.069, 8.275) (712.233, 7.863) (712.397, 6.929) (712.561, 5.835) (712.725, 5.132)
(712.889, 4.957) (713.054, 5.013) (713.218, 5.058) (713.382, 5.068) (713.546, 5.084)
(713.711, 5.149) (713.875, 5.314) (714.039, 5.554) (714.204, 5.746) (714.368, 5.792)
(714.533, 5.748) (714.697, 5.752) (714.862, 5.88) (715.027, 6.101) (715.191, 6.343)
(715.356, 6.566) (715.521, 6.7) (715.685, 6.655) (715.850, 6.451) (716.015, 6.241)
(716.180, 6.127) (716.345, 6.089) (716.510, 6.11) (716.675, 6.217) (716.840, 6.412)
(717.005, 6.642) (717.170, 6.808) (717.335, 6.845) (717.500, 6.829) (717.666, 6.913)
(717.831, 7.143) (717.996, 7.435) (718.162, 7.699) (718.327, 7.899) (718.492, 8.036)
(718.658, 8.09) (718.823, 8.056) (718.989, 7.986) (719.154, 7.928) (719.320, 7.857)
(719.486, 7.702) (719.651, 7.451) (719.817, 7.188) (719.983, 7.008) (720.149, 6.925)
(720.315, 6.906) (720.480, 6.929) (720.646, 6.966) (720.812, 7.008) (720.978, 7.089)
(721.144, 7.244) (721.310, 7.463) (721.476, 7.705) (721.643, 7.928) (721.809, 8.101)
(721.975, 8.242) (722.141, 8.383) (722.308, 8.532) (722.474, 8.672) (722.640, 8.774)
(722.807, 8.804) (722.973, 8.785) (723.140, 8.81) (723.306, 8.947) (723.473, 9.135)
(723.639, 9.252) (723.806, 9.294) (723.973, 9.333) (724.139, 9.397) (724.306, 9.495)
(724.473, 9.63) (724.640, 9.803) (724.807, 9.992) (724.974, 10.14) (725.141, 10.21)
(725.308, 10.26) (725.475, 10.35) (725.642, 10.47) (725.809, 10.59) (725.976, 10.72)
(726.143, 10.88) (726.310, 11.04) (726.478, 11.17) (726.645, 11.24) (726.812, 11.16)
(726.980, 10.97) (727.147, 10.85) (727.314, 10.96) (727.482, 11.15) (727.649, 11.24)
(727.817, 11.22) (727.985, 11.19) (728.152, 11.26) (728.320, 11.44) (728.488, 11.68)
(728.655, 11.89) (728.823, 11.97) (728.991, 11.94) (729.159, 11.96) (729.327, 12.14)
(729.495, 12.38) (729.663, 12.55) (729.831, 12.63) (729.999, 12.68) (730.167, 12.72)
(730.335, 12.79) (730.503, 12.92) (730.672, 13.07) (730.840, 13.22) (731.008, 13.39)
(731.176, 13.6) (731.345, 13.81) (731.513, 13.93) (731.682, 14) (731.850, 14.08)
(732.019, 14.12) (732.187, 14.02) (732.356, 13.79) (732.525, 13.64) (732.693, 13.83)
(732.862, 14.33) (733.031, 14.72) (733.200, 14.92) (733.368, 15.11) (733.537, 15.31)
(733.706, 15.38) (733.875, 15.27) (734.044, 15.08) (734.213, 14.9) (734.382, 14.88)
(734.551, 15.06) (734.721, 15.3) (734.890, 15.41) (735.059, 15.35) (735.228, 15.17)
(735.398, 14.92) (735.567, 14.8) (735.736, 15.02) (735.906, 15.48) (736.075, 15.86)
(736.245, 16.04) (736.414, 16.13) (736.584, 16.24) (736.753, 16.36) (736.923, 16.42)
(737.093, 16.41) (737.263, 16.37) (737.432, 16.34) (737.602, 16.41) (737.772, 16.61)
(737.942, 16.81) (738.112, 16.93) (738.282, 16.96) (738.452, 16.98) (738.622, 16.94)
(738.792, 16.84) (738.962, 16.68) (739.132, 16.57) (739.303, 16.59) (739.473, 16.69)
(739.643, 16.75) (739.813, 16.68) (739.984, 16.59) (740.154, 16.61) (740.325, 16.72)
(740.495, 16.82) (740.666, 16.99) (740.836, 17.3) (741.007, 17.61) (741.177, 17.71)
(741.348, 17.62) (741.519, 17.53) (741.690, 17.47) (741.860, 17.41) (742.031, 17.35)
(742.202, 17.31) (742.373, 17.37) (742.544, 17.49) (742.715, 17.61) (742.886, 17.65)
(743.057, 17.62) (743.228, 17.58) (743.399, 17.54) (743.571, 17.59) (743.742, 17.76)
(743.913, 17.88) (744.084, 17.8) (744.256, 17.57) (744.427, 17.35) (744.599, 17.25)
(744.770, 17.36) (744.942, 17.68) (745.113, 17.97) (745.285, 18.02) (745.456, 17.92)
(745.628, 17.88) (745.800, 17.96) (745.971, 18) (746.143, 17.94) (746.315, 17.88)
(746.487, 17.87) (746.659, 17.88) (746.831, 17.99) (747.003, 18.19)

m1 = 0.47 mag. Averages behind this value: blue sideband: 8.57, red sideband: 16.6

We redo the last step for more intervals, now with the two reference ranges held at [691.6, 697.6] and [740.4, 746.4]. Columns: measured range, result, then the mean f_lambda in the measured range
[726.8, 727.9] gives 0.29 mag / 11.1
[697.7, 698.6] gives -0.10 mag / 9.79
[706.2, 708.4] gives 0.24 mag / 8.58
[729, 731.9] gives 0.16 mag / 13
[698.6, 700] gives -0.08 mag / 9.89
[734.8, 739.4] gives 0.01 mag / 16.2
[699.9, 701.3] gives -0.08 mag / 10.1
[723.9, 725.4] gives 0.39 mag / 9.81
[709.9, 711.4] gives 0.49 mag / 7.23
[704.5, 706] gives -0.09 mag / 11.1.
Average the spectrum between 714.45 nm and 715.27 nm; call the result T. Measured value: 5.96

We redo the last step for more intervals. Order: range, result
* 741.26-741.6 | 17.5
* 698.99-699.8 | 9.85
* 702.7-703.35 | 12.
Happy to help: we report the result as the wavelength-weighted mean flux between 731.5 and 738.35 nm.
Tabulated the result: 15.3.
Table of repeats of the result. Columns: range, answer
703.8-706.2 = 11.5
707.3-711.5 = 7.46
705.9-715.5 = 7.01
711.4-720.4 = 6.68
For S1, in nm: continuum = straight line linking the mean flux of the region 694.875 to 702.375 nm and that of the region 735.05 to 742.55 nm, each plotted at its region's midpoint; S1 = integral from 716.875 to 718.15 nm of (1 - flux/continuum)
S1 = 0.591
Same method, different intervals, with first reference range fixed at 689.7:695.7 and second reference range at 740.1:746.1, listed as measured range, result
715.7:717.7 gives 0.95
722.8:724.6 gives 0.59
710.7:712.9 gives 0.76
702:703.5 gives -0.34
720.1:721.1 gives 0.47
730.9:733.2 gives 0.20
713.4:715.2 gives 0.94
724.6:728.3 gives 0.89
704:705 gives -0.37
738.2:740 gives 0.00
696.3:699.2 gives -0.34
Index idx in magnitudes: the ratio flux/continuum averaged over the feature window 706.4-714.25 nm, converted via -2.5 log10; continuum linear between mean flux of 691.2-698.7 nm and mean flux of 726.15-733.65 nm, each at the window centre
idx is 0.39 mag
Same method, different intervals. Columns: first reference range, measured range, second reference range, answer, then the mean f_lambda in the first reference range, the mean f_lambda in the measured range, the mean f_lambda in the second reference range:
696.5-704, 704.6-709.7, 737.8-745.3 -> 0.309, 10.5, 8.7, 17.3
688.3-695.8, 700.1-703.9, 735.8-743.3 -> -0.204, 7.26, 11.2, 16.9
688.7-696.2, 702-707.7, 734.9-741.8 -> -0.102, 7.41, 10.8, 16.5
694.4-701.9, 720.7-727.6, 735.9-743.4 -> 0.442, 9.62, 9.46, 16.9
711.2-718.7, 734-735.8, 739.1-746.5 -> -0.055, 6.52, 15.1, 17.4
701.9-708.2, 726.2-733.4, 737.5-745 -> 0.200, 10.7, 12.6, 17.2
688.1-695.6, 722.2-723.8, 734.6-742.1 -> 0.449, 7.18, 8.87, 16.5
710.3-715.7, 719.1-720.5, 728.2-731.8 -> 0.218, 6.47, 7.33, 12.7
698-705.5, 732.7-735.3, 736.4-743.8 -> 0.073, 11.2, 15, 17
